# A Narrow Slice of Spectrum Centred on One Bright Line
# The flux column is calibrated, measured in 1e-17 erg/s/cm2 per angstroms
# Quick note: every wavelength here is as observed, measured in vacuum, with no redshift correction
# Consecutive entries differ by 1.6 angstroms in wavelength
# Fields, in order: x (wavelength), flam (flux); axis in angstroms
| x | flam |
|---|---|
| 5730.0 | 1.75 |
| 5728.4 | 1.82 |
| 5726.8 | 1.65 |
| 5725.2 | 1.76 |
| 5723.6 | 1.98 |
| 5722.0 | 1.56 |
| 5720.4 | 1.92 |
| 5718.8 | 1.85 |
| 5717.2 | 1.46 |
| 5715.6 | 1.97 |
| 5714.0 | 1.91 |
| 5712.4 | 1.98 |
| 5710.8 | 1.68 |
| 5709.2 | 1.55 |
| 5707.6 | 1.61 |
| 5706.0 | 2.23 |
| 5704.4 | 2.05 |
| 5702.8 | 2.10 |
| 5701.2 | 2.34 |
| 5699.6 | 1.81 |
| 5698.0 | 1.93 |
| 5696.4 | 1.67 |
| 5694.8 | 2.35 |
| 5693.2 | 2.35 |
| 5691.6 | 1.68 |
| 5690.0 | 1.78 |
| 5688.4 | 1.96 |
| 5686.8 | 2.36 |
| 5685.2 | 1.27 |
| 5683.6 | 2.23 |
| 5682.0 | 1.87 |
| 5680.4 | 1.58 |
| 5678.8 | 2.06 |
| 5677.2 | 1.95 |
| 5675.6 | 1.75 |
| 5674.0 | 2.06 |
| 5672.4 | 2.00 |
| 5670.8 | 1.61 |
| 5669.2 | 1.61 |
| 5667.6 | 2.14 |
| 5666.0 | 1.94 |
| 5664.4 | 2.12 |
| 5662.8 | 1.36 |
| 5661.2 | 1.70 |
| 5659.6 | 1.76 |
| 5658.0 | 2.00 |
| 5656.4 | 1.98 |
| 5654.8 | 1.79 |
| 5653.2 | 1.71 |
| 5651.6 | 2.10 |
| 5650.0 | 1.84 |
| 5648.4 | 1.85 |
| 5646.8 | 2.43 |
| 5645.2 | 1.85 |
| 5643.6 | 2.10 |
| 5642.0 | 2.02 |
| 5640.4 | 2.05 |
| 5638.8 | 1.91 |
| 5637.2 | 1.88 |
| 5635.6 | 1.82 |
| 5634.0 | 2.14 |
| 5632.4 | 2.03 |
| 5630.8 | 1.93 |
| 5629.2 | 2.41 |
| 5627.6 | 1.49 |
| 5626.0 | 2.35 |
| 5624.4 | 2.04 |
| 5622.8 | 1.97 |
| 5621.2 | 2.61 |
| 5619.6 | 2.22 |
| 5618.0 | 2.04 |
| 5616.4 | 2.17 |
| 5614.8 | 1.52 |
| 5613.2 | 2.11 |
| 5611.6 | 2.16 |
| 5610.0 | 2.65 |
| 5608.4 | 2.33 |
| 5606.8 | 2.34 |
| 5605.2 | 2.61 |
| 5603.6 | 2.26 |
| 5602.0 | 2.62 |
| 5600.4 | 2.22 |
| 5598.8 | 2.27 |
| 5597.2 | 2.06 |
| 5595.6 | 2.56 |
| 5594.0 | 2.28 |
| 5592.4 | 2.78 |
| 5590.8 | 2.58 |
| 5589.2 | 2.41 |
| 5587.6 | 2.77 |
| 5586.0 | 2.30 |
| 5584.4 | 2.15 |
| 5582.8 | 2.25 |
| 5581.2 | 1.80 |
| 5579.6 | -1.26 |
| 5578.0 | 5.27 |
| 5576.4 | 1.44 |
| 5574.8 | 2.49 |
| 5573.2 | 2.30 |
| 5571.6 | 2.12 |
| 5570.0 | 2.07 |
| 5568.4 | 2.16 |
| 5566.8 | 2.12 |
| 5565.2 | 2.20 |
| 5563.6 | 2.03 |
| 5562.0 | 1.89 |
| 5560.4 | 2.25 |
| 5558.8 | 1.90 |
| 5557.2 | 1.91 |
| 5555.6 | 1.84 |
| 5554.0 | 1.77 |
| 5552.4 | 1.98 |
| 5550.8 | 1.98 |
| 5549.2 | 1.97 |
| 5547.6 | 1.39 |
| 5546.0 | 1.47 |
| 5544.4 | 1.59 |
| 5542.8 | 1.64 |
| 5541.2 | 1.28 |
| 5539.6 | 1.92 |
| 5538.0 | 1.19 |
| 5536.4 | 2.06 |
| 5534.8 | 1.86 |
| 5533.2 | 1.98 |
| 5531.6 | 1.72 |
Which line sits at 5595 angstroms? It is Mg II 2798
